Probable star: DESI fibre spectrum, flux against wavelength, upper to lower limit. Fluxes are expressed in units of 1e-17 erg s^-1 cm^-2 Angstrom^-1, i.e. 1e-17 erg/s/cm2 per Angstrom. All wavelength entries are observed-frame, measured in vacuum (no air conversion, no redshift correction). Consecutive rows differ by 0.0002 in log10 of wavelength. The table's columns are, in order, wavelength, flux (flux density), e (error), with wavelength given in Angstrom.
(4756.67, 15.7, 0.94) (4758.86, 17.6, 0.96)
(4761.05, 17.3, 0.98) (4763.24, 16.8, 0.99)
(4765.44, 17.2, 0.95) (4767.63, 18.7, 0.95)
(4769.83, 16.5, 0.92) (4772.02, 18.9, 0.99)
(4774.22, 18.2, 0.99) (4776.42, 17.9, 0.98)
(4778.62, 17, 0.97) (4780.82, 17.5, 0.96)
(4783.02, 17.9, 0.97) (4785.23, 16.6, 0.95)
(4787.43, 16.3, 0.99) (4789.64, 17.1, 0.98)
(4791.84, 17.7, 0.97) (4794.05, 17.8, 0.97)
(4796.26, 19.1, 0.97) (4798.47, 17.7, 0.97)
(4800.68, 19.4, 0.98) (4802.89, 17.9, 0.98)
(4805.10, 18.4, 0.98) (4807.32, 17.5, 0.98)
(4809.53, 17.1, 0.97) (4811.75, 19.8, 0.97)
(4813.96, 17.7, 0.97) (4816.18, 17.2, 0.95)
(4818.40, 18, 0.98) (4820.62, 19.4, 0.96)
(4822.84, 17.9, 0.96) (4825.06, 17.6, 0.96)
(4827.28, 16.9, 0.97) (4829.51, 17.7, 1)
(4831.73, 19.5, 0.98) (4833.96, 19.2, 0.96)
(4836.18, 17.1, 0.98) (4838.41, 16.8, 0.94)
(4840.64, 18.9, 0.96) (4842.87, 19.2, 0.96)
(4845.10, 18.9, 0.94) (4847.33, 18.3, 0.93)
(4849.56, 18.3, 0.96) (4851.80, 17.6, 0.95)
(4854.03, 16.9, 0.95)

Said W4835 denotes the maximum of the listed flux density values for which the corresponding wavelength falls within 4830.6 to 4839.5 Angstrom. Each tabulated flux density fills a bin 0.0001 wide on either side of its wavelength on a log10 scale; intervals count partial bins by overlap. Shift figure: 19.5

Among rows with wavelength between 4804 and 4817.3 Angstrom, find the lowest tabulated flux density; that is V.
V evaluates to 17.1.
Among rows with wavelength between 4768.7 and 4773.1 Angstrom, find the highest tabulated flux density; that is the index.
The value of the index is 18.9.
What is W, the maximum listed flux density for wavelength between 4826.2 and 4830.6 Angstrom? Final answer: 17.7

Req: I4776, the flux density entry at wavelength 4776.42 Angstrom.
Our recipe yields 17.9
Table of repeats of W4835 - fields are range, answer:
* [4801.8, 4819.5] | 19.8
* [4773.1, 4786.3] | 18.2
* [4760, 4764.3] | 17.3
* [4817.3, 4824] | 19.4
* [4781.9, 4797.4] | 19.1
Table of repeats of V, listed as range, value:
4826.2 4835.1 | 16.9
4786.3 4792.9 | 16.3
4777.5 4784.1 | 17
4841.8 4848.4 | 18.3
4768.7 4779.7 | 16.5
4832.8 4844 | 16.8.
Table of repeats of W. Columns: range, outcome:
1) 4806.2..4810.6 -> 17.5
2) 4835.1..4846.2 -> 19.2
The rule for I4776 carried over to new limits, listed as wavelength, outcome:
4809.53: 17.1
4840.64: 18.9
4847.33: 18.3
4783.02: 17.9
